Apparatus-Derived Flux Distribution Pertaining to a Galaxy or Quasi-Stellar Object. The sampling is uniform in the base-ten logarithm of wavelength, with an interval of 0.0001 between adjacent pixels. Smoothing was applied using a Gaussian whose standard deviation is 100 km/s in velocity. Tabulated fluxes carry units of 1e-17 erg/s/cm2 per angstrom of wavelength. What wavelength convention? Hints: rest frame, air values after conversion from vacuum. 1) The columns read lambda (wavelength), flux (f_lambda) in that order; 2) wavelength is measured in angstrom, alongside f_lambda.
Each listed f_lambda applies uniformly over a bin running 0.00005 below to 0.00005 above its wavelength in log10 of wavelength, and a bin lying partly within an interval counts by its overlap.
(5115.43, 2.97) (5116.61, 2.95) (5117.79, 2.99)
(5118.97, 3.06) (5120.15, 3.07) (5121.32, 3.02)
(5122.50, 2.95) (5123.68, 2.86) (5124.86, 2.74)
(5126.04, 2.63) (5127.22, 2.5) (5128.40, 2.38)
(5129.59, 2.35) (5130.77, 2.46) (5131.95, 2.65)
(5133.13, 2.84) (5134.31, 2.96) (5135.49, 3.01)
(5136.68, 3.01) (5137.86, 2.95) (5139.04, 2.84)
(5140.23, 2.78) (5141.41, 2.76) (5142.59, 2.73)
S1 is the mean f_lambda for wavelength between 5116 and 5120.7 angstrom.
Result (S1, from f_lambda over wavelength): 3.01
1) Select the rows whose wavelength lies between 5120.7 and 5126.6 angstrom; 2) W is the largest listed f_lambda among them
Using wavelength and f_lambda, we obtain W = 3.02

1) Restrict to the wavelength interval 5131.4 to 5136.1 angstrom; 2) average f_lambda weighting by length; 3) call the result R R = 2.87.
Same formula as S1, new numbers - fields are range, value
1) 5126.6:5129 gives 2.43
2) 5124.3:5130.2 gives 2.52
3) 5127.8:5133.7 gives 2.53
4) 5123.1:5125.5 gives 2.8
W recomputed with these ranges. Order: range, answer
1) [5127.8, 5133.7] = 2.84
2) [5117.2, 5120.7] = 3.07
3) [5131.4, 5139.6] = 3.01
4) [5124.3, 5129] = 2.74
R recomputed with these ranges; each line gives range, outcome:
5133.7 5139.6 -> 2.96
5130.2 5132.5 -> 2.56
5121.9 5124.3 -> 2.9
